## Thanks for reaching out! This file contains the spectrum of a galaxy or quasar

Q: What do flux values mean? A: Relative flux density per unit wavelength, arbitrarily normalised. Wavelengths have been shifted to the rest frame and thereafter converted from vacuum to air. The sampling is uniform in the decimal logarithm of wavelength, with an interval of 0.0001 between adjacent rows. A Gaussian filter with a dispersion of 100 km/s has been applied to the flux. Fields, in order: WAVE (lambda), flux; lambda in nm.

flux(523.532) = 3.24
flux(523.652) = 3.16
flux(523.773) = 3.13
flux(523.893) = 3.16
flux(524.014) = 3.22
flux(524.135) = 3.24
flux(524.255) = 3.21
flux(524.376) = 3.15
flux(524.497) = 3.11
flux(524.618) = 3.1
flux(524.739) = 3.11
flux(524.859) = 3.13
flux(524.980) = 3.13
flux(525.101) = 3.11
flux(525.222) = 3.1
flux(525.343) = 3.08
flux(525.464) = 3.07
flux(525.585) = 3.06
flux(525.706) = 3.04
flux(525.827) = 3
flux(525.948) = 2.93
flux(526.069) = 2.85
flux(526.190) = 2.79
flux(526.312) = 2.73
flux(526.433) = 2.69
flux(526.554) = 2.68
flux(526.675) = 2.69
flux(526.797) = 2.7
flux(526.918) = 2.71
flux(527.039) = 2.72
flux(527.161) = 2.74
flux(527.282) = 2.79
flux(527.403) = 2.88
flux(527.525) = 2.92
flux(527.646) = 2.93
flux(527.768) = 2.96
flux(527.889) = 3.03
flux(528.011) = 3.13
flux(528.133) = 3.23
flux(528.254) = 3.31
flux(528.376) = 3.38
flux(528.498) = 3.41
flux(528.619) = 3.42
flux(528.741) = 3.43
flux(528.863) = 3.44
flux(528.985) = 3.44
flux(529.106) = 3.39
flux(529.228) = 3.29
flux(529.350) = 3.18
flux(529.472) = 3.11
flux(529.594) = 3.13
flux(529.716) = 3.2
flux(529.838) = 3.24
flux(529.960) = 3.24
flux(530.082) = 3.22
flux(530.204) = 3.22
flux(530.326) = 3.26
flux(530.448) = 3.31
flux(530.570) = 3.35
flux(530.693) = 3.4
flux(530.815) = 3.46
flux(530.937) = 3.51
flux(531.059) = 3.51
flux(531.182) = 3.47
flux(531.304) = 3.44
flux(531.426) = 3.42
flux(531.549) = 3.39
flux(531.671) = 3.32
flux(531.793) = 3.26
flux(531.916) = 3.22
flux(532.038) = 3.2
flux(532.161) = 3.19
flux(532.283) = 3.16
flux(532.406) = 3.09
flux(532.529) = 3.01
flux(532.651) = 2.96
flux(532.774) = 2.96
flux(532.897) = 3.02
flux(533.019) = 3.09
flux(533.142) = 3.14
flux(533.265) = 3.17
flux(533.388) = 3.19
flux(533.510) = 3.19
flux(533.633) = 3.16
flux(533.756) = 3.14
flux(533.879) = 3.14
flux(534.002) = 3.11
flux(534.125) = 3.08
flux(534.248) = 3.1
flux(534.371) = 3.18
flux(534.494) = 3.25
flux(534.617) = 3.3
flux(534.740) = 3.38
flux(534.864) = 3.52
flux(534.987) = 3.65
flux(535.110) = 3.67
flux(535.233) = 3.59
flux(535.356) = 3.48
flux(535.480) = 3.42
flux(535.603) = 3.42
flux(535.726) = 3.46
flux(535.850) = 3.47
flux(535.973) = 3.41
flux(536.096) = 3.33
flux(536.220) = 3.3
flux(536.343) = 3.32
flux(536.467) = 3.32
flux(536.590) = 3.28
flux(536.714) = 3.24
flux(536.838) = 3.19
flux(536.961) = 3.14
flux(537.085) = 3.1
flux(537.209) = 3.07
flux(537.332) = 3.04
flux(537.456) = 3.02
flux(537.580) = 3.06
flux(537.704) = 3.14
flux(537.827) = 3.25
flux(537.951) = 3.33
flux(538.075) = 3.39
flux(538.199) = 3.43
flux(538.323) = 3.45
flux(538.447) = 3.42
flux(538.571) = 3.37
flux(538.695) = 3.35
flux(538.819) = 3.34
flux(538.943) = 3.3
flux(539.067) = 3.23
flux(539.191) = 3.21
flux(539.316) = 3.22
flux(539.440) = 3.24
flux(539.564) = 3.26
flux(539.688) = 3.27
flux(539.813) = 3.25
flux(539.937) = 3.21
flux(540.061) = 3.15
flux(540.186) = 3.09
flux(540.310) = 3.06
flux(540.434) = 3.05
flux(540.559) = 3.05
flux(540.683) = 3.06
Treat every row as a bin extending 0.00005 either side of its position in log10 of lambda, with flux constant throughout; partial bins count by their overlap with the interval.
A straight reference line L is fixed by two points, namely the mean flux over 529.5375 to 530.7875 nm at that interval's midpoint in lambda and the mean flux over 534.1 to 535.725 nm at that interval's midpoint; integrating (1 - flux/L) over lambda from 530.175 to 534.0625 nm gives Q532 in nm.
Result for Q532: 0.10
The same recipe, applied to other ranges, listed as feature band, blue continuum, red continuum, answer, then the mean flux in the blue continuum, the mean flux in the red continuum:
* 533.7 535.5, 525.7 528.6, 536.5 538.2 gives -0.12 nm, 2.93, 3.19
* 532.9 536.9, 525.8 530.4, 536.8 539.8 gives -0.14 nm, 3.07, 3.24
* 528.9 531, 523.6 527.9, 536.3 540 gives -0.16 nm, 2.97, 3.25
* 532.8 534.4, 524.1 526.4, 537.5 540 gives 0.03 nm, 3.04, 3.28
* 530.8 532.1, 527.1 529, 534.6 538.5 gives -0.06 nm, 3.15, 3.33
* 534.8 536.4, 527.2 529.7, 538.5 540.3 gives -0.12 nm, 3.19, 3.24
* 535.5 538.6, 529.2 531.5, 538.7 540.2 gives -0.02 nm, 3.31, 3.24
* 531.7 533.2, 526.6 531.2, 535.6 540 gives 0.05 nm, 3.17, 3.27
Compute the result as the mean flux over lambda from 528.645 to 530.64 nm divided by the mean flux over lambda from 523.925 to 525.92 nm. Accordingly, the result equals 1.05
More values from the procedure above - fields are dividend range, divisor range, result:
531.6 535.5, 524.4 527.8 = 1.11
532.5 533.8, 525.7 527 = 1.11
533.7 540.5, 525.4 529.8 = 1.08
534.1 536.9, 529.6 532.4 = 1.02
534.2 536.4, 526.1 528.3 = 1.19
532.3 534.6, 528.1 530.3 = 0.95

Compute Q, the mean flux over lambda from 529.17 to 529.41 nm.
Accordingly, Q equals 3.23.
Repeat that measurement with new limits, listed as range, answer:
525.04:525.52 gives 3.09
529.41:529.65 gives 3.12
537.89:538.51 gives 3.4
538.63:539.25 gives 3.29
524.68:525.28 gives 3.12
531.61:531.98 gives 3.27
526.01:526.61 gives 2.75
